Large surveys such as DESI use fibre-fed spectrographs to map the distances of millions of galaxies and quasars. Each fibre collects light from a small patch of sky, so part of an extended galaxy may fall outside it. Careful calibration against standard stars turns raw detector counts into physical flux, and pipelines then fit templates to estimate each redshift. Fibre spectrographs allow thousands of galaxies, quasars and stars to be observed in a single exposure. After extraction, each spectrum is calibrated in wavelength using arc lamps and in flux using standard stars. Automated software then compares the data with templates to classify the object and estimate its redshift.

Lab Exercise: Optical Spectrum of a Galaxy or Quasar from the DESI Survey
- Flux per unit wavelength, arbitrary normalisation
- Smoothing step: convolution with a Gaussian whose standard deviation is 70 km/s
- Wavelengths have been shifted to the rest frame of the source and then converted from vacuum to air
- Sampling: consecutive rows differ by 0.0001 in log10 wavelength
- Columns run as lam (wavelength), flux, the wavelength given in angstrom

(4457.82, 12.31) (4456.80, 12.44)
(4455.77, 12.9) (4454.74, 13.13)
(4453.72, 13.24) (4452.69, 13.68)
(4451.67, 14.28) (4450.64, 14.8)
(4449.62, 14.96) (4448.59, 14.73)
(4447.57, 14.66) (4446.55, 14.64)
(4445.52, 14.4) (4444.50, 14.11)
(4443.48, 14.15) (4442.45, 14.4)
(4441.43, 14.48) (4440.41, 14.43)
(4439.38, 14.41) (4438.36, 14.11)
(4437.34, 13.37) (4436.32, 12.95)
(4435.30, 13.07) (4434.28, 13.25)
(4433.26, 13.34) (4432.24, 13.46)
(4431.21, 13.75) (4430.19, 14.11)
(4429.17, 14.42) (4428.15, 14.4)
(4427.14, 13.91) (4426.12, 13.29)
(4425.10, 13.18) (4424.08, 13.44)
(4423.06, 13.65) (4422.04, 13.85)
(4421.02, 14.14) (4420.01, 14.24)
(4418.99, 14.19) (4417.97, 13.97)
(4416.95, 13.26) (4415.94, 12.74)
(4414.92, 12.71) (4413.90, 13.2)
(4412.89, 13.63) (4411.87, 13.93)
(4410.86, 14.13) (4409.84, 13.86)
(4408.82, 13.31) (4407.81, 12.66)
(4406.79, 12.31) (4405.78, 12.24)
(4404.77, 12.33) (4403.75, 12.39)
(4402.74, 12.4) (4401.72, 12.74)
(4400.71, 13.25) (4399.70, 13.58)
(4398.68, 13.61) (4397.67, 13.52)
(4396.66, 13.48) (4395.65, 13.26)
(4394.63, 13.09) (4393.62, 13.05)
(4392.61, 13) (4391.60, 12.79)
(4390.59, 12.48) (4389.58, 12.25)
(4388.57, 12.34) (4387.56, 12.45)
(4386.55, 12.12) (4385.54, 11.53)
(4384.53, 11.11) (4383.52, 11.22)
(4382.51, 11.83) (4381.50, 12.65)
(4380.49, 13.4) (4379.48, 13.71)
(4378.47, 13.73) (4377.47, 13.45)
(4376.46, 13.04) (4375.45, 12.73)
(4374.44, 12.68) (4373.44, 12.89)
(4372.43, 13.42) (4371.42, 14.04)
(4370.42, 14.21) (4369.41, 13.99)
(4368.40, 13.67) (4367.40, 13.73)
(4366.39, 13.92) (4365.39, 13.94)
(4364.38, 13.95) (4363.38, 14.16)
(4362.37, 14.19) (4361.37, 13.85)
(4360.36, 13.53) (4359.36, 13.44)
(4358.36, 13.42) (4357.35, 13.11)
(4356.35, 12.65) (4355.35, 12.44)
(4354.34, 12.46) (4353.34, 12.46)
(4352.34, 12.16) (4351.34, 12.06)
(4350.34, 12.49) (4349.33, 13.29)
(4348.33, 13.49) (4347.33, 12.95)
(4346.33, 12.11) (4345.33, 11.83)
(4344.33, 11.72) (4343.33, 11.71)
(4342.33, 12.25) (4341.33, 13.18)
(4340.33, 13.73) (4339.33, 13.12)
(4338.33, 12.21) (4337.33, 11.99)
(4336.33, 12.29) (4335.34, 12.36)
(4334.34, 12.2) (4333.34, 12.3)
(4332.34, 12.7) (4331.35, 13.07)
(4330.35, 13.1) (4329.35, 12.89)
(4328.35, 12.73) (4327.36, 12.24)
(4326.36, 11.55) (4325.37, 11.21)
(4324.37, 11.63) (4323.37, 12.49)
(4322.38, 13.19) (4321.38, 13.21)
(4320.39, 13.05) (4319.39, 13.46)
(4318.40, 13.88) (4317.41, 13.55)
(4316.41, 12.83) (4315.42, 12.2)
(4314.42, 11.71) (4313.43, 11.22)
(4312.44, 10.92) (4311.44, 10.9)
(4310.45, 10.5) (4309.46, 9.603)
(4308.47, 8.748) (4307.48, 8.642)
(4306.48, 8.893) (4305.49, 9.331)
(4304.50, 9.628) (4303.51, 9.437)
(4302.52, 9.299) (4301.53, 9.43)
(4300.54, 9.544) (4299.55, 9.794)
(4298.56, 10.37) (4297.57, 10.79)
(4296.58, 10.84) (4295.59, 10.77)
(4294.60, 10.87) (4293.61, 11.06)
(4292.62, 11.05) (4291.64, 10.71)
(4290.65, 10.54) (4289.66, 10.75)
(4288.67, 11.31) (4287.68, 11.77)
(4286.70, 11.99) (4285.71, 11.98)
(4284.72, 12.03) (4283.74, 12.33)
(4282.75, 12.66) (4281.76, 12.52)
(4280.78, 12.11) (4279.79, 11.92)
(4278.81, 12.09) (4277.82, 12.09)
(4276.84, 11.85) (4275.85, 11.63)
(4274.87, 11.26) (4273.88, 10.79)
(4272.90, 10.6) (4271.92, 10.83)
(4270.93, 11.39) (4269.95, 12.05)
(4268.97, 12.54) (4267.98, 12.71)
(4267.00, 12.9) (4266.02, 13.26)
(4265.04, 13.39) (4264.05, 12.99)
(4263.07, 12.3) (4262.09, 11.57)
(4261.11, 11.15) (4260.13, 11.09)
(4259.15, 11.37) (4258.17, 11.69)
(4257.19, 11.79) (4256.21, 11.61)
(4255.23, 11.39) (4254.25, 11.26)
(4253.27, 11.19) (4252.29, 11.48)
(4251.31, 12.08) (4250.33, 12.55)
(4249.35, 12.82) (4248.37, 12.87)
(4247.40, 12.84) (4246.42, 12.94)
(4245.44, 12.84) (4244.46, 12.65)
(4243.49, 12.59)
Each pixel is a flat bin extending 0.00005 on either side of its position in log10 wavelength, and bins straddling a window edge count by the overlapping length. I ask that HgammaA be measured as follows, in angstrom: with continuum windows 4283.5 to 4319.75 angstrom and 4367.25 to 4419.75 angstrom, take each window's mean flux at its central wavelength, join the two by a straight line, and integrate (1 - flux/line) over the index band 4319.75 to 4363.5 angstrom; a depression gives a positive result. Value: -3.2 angstrom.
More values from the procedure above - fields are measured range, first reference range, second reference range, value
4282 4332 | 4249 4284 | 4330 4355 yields 3.7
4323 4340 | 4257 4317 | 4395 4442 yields -0.6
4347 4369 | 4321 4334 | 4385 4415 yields -1.0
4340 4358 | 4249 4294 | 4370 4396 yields -0.1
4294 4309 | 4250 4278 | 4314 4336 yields 3.1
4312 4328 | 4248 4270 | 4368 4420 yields 0.1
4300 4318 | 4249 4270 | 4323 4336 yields 2.8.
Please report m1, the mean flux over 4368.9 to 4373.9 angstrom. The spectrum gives 13.7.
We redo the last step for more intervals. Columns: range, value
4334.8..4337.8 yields 12.2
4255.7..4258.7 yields 11.7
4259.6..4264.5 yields 11.8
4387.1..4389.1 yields 12.4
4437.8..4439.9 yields 14.2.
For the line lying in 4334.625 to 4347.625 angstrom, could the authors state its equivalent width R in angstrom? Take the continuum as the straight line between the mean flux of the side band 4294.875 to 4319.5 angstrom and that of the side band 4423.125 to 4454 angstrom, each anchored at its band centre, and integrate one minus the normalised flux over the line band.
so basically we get -1.0 angstrom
